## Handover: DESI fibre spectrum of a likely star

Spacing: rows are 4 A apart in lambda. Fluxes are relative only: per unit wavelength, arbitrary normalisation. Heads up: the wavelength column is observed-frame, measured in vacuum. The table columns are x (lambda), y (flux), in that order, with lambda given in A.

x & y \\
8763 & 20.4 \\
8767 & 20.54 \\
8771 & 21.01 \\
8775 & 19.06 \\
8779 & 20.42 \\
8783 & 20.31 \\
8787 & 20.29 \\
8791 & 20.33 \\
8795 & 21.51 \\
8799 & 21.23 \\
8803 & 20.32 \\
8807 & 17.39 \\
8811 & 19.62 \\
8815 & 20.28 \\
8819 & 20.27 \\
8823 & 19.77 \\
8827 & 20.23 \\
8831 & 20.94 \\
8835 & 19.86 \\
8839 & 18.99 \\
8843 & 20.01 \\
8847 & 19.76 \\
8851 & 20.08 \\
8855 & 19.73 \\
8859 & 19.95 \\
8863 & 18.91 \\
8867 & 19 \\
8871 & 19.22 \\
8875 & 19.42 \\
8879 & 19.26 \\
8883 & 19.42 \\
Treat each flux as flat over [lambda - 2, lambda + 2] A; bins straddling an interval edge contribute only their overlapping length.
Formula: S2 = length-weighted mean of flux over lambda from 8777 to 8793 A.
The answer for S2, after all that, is 20.3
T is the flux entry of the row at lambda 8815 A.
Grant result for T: 20.28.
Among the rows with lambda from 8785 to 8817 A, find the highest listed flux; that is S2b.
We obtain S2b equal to 21.51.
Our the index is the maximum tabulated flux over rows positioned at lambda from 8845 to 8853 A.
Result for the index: 20.08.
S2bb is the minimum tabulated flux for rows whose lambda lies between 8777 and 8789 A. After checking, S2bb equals 20.29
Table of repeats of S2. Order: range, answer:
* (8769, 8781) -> 20.2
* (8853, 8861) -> 19.8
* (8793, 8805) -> 21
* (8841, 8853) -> 19.9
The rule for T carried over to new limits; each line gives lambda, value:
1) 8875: 19.42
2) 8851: 20.08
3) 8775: 19.06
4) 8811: 19.62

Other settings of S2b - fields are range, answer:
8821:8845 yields 20.94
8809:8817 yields 20.28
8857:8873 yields 19.95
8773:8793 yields 20.42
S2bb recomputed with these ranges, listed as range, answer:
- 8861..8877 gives 18.91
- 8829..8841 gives 18.99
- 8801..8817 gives 17.39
